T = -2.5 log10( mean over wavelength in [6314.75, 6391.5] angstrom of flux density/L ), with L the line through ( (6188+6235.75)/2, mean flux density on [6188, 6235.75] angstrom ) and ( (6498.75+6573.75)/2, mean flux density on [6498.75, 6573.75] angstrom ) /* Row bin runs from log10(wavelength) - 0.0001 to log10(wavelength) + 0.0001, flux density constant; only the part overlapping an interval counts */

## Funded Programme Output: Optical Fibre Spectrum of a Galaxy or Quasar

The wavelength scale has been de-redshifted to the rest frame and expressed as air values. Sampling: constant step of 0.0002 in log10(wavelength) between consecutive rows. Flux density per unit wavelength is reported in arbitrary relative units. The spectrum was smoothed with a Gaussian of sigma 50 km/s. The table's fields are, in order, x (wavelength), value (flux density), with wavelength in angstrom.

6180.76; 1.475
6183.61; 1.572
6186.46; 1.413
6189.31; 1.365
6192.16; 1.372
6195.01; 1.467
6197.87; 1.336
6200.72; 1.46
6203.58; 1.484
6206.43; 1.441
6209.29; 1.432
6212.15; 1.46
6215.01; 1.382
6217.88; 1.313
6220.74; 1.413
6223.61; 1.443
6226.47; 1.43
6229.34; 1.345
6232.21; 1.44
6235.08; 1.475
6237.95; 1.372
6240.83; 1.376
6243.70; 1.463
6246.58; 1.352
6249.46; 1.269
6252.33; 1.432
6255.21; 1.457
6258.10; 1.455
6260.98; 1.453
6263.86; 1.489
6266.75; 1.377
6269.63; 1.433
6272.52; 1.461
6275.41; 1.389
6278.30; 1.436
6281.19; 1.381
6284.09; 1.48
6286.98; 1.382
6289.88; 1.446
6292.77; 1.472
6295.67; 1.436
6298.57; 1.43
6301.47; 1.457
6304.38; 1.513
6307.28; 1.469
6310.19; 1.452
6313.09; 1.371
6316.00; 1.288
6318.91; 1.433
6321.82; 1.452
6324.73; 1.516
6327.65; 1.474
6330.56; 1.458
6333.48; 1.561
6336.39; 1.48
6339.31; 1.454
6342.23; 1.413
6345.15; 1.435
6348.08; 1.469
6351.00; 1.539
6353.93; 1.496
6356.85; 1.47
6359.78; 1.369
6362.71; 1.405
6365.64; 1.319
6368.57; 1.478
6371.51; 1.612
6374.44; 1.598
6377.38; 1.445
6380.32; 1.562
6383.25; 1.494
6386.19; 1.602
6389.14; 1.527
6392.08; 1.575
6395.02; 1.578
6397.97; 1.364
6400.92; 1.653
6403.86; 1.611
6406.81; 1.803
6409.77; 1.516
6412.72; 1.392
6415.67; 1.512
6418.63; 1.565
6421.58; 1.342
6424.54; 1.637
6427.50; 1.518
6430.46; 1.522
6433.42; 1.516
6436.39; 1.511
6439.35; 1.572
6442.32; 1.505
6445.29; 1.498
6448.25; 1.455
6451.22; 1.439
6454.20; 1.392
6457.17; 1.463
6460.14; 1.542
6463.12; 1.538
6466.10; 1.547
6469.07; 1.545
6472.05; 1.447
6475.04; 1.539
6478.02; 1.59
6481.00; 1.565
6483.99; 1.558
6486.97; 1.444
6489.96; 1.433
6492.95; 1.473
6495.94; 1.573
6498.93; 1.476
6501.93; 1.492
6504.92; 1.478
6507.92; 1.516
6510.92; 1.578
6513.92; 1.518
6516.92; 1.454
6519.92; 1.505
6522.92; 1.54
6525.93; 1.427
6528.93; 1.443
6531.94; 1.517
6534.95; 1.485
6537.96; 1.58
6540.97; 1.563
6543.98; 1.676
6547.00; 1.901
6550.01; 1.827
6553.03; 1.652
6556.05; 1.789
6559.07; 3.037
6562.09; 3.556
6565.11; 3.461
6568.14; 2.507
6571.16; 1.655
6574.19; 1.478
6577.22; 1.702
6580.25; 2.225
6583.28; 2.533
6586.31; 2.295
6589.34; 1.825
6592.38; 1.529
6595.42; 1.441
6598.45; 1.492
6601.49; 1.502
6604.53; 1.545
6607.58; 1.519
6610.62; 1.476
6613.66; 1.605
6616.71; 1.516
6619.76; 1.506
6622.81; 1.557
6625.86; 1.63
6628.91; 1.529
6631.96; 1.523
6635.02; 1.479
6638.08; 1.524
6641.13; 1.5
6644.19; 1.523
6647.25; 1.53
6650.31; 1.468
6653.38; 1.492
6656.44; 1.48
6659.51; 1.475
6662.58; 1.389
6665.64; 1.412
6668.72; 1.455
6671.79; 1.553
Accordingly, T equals 0.08 mag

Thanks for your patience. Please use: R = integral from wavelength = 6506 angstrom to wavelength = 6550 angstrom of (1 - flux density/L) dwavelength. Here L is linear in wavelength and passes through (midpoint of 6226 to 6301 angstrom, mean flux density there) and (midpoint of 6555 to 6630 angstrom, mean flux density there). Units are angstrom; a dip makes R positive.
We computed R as 6.3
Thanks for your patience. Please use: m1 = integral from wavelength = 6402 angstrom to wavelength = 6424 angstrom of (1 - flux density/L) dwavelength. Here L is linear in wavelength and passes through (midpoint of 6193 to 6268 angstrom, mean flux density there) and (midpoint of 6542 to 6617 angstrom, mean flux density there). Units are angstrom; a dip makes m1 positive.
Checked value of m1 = 2.02 angstrom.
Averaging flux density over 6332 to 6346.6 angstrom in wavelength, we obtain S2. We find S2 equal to 1.47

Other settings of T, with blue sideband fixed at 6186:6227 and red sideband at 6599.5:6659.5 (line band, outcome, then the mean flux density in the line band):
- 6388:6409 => -0.09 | 1.59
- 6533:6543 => -0.04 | 1.55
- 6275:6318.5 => 0.01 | 1.43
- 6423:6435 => -0.06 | 1.55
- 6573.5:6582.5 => -0.25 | 1.89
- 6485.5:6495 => 0.02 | 1.46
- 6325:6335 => -0.04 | 1.5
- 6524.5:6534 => 0.02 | 1.46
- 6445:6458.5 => 0.02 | 1.45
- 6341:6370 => 0.01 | 1.44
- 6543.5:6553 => -0.19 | 1.79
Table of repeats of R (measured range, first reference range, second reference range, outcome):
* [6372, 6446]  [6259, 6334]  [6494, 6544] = -3.0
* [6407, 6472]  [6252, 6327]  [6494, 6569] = 6.4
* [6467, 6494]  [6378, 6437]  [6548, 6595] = 4.6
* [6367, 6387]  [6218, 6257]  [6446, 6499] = -1.1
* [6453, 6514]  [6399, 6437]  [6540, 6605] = 8.2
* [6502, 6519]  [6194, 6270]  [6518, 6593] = 3.3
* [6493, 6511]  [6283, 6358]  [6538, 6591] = 4.2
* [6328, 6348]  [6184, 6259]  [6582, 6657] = 0.0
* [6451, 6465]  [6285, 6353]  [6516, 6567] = 2.1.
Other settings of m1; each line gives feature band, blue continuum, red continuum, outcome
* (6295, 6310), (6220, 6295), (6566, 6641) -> 0.0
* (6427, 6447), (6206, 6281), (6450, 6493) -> -0.4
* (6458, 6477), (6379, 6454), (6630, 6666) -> -0.1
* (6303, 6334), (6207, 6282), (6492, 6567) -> 1.2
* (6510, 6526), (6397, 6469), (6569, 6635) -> 0.9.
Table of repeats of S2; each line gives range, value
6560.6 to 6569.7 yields 3.17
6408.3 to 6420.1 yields 1.5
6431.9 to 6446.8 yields 1.52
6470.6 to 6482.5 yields 1.53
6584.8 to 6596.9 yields 1.77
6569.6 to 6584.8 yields 1.92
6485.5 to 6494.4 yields 1.45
